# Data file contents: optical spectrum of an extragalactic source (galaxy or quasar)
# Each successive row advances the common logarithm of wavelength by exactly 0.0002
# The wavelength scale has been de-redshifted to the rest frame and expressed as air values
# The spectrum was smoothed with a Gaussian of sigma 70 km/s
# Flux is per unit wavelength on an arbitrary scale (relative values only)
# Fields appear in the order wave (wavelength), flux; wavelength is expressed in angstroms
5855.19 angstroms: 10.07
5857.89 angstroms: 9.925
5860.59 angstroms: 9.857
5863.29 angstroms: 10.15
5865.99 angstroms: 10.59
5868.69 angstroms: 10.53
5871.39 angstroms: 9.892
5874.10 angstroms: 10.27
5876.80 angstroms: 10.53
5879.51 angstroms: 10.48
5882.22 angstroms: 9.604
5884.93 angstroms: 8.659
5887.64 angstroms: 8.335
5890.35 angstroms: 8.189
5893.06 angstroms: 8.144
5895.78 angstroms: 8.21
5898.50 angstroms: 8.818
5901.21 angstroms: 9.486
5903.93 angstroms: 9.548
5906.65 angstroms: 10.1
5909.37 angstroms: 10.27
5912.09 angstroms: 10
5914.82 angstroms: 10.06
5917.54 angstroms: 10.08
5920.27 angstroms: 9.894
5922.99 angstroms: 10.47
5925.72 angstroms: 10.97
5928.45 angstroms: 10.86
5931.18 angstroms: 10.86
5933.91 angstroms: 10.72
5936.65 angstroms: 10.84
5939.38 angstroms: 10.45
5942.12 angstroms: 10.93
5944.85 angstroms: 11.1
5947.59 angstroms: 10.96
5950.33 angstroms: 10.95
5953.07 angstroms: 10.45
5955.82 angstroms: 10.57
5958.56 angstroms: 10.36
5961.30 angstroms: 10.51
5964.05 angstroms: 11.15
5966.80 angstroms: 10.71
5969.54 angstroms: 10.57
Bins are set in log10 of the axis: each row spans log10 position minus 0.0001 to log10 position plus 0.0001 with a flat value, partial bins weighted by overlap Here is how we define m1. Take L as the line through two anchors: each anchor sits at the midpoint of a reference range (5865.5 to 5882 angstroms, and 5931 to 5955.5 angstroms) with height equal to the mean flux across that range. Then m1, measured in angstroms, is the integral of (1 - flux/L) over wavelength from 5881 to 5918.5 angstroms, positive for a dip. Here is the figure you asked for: 4.49 angstroms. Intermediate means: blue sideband 10.3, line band 9.24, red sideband 10.8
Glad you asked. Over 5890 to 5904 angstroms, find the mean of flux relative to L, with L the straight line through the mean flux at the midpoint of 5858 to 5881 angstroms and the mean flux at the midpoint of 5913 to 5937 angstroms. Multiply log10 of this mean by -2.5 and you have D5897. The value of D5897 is 0.19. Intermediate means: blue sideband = 10.3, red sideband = 10.5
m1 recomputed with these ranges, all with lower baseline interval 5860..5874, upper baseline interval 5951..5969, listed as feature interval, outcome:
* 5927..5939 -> -0.3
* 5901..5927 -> 0.8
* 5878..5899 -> 3.1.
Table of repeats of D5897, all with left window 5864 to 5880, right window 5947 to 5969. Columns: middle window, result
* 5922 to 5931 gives -0.022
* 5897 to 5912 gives 0.089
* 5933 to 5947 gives -0.019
